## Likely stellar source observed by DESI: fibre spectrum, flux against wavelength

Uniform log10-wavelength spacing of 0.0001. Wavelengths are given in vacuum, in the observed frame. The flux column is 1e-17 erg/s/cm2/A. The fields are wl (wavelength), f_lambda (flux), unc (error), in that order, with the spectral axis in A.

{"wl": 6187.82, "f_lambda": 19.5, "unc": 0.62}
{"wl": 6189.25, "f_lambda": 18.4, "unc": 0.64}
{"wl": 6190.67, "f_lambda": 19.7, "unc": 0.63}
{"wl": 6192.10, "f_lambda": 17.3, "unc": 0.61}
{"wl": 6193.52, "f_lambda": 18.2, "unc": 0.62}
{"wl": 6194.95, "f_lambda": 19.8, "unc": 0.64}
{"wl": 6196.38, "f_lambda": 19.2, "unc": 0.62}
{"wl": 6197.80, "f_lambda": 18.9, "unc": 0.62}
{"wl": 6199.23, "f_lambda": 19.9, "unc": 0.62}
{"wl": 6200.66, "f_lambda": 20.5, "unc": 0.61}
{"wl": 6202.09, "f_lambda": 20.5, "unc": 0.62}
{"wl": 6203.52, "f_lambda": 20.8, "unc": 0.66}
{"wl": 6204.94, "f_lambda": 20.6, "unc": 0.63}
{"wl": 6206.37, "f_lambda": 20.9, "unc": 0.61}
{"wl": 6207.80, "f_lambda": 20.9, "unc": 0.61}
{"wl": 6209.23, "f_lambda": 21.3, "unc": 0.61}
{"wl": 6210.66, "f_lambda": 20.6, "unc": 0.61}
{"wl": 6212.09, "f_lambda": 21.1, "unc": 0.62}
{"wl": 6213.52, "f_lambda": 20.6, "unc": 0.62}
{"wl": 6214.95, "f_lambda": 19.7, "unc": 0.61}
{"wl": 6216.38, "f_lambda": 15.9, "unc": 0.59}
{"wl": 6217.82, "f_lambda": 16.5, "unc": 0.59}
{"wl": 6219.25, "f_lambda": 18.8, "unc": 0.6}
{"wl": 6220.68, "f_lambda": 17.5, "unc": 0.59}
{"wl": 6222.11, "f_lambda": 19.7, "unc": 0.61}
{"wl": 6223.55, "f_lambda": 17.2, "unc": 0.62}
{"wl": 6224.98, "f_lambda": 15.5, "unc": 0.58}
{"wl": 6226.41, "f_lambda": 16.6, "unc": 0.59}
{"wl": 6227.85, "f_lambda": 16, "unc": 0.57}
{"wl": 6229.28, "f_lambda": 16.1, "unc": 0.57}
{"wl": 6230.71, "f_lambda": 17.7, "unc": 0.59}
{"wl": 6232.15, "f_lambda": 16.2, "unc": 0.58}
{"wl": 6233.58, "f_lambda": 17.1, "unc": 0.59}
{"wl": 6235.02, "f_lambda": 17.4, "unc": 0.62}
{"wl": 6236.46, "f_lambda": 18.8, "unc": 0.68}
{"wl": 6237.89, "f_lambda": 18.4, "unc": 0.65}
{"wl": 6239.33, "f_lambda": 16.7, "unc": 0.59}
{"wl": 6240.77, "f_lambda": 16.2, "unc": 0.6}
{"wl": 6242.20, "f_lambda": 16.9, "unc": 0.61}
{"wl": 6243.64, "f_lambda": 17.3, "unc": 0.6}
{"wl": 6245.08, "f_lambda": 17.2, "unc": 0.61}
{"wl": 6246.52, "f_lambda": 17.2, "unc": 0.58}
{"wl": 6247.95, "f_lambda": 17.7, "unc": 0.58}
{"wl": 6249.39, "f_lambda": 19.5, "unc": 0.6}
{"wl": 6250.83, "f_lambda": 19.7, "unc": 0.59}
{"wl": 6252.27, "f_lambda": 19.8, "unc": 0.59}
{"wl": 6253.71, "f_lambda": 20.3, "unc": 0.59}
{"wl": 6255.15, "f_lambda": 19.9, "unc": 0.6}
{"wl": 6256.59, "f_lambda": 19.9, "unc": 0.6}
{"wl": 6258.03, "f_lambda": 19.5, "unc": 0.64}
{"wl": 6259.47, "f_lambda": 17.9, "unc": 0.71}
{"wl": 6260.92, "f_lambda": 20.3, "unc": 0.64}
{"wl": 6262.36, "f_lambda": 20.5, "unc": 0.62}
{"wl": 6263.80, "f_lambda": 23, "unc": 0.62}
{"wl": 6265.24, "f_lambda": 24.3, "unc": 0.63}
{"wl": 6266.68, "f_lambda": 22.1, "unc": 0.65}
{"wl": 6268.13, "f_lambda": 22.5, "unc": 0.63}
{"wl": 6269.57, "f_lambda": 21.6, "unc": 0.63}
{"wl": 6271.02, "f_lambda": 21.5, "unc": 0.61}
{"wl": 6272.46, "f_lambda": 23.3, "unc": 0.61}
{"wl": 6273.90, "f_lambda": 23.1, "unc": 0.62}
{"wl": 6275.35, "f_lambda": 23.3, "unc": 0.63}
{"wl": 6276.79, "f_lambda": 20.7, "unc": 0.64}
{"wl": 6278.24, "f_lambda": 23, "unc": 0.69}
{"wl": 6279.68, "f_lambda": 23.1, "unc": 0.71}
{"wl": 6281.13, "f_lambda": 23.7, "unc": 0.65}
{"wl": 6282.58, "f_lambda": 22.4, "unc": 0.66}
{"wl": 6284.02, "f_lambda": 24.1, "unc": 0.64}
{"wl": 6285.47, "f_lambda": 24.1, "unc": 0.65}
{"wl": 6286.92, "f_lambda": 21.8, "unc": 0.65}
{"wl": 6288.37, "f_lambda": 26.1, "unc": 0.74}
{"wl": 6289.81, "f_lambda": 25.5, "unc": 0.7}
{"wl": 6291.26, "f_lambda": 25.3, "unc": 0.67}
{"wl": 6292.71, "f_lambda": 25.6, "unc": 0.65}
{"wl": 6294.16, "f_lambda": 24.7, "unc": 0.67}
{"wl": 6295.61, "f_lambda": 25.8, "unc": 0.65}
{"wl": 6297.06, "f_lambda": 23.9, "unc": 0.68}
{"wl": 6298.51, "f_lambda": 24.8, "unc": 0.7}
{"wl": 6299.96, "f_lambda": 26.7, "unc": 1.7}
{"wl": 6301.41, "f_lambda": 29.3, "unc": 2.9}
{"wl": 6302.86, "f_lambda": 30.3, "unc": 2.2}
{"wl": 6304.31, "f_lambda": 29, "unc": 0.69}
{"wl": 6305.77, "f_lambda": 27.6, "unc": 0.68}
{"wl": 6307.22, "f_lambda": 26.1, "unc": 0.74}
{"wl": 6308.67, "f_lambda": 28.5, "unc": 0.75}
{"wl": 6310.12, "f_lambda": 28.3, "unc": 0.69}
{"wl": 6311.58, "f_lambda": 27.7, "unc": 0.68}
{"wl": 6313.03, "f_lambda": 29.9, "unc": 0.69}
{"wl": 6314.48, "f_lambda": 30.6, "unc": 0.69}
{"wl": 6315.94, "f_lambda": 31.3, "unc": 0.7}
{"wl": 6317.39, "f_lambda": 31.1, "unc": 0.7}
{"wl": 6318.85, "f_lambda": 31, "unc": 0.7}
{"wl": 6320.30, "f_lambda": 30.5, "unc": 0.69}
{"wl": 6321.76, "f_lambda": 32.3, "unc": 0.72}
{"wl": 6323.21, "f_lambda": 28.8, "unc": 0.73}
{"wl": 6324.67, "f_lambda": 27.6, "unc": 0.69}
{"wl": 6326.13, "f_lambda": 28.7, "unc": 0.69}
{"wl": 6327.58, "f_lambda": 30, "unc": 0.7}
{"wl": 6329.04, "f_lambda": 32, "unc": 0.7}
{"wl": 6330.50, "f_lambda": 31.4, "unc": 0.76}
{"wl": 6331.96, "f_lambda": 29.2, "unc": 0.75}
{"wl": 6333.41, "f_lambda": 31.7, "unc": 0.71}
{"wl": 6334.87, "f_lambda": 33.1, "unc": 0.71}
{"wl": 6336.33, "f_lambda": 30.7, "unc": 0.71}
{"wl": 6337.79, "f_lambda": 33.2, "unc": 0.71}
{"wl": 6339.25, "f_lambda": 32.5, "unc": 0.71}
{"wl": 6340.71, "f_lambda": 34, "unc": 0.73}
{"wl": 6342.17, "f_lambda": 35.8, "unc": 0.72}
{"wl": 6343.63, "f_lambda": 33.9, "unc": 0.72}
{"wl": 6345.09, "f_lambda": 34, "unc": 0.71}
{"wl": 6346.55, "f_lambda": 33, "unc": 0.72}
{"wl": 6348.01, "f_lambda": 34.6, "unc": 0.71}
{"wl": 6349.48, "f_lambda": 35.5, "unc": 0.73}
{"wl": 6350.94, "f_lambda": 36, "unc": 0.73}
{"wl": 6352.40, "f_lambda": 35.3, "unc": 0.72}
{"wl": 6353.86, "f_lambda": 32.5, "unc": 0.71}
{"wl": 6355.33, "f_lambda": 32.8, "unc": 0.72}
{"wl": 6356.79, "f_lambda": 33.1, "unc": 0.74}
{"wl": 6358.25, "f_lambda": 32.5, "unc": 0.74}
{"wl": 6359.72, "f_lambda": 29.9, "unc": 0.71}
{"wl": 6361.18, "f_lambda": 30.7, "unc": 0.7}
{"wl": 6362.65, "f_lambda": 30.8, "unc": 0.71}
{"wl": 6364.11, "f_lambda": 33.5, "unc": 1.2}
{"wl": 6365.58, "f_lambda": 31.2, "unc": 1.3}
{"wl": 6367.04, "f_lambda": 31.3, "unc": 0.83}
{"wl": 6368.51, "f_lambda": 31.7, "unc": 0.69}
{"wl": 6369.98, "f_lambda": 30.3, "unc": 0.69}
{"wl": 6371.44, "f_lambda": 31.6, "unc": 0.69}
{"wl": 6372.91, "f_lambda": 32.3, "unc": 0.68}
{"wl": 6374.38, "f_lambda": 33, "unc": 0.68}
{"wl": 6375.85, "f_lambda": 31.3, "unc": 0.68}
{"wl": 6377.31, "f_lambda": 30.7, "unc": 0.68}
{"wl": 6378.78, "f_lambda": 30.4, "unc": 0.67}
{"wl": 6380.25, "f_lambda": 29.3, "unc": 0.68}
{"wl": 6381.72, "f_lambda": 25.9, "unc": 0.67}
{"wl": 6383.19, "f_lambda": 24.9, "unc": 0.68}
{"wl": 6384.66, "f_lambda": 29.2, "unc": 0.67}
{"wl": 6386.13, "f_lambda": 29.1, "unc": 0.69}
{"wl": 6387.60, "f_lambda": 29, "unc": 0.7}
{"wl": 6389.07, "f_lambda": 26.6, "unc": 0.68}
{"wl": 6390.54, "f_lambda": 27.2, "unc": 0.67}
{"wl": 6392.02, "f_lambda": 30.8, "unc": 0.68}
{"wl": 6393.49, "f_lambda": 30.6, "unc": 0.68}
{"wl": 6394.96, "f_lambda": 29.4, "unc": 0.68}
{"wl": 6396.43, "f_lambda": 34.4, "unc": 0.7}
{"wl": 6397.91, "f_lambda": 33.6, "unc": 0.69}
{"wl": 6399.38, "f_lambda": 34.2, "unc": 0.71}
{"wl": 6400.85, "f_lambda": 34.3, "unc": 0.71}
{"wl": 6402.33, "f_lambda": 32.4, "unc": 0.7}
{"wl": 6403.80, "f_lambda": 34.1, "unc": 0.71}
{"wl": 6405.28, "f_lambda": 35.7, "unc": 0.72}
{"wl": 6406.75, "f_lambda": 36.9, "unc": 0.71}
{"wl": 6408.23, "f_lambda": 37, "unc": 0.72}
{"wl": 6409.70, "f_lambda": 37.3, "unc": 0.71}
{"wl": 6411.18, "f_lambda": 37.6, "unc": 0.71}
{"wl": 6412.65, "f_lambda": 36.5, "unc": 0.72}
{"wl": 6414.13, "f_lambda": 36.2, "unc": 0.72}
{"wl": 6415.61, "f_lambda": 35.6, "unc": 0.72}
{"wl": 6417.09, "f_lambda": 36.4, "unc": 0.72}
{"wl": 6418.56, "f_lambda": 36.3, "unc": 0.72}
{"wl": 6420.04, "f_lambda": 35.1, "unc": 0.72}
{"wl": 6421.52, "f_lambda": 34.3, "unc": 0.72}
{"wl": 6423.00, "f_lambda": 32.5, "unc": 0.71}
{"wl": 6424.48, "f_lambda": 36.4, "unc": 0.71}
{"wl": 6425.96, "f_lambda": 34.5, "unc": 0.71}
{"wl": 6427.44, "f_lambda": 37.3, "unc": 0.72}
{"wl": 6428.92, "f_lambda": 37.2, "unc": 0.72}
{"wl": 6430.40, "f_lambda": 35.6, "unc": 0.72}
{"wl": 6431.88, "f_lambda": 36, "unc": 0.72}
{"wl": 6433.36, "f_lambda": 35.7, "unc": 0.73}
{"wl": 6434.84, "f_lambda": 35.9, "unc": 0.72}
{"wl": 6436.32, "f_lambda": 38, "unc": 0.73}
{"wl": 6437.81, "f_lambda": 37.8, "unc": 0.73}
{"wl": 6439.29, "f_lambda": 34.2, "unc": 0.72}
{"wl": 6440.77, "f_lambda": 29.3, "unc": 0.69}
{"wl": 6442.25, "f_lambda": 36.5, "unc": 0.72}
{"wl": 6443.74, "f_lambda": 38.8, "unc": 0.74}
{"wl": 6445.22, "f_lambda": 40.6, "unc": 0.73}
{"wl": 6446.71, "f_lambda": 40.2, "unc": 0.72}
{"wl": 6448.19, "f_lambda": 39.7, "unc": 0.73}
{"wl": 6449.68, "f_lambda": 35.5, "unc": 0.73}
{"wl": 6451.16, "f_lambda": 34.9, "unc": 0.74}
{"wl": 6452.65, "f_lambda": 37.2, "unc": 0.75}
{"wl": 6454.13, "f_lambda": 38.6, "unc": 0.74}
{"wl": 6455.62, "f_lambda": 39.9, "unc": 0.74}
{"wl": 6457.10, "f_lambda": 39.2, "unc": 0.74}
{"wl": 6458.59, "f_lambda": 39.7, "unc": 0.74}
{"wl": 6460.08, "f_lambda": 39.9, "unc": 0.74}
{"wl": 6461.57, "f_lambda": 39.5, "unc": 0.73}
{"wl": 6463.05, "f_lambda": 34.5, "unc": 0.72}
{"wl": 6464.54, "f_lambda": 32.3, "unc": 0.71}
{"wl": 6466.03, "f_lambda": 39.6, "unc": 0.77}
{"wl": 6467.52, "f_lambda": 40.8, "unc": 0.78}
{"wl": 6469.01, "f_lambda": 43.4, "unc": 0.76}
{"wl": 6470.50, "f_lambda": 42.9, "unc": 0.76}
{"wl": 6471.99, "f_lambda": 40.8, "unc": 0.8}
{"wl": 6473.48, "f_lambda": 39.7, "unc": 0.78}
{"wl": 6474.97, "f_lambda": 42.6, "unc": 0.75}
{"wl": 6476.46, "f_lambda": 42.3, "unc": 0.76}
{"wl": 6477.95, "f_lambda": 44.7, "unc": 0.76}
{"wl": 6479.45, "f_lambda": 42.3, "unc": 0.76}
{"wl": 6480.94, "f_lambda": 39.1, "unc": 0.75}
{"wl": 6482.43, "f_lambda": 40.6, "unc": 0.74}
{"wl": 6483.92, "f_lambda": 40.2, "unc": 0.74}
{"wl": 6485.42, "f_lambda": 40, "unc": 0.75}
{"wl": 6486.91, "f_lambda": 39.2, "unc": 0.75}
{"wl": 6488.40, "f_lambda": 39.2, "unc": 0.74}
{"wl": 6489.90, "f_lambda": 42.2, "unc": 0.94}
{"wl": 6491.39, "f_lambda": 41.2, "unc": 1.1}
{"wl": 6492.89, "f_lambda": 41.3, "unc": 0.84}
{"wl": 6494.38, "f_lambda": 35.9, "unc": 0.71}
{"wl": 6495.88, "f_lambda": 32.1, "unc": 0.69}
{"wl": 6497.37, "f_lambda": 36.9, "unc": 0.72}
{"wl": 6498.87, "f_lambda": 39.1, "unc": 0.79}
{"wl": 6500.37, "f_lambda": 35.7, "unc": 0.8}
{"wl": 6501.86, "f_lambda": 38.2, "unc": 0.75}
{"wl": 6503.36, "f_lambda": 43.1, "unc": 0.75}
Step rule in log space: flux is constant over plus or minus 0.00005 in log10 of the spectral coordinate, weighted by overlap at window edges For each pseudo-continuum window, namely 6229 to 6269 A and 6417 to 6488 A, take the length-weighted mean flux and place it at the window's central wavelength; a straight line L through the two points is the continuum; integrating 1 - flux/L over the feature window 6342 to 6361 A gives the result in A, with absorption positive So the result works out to -3.3 A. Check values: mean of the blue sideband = 19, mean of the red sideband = 38.1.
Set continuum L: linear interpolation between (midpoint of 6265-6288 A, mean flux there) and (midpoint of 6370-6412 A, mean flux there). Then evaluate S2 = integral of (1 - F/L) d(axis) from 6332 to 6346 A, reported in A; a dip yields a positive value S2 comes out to -2.7 A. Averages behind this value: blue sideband 22.8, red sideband 31.7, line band 33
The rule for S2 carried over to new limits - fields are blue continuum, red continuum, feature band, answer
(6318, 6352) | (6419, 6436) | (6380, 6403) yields 2.82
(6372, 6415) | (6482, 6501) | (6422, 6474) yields -2.55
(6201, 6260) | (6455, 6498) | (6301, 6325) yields -3.57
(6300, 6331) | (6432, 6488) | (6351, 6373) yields 0.29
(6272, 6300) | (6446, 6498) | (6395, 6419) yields -0.94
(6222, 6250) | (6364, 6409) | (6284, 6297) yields -1.42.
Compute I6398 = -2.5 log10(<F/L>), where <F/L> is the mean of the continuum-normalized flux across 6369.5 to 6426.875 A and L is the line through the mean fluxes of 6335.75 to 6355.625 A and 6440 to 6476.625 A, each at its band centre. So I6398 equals 0.11 mag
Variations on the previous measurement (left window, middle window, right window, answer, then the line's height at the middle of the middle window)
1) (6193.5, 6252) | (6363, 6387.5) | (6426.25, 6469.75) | 0.03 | 31.3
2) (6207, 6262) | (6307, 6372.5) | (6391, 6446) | -0.13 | 28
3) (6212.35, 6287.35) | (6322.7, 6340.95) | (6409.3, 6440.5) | -0.14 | 27.2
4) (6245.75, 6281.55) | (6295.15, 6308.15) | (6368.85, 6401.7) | -0.13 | 24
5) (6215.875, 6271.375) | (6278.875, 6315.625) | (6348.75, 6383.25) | -0.08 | 24.3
